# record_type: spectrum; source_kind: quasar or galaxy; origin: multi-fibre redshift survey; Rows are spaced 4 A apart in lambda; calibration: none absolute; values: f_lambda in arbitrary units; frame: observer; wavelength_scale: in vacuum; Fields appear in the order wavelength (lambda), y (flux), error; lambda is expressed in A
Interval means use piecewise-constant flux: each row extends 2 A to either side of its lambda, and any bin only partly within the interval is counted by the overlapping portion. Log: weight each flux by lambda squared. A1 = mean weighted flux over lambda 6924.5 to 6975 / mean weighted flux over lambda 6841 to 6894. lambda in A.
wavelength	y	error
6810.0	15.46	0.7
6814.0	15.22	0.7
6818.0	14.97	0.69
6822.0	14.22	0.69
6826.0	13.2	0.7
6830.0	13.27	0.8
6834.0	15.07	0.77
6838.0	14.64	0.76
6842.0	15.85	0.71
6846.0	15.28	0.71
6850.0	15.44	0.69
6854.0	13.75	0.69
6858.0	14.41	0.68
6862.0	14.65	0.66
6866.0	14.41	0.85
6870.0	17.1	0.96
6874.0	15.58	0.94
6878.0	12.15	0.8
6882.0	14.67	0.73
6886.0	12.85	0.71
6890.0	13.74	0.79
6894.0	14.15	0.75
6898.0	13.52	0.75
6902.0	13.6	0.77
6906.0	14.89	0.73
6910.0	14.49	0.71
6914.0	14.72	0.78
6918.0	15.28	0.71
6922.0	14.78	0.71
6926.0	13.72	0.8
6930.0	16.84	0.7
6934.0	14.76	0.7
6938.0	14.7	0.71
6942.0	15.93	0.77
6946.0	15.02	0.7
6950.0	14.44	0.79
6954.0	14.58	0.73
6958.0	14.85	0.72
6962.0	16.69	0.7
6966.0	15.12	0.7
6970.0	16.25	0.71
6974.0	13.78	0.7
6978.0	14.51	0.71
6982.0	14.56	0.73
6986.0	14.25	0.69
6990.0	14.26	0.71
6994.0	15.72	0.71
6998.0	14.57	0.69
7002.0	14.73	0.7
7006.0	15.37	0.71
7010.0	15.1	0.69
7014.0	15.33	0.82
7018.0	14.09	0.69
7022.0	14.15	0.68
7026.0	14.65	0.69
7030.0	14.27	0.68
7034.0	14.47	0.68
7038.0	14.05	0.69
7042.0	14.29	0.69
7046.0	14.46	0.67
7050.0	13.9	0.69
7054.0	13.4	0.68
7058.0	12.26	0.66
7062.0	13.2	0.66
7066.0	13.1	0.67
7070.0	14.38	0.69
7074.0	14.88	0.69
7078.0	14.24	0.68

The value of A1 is 1.07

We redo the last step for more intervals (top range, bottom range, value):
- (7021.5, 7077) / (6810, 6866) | 1.01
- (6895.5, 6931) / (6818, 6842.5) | 1.04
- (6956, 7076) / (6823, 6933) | 1.04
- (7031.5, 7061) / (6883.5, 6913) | 1.03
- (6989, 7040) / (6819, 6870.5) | 1.05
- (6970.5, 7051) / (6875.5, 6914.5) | 1.09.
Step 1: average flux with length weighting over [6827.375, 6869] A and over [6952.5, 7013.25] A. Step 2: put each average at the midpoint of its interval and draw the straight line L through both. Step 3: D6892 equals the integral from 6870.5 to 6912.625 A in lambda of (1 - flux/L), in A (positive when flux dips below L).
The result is 2.0 A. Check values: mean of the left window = 14.7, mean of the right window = 15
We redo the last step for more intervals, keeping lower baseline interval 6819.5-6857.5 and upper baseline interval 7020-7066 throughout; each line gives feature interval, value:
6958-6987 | -1.9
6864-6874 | -0.9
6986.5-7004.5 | -1.0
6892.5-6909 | 0.3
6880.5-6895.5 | 0.6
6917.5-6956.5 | -2.1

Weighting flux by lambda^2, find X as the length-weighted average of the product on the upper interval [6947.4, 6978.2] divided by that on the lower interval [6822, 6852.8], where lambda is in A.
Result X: 1.1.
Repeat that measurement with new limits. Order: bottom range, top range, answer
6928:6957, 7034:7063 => 0.93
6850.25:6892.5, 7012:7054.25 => 1.04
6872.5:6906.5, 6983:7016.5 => 1.11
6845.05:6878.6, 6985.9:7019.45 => 1.04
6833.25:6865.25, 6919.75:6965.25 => 1.05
